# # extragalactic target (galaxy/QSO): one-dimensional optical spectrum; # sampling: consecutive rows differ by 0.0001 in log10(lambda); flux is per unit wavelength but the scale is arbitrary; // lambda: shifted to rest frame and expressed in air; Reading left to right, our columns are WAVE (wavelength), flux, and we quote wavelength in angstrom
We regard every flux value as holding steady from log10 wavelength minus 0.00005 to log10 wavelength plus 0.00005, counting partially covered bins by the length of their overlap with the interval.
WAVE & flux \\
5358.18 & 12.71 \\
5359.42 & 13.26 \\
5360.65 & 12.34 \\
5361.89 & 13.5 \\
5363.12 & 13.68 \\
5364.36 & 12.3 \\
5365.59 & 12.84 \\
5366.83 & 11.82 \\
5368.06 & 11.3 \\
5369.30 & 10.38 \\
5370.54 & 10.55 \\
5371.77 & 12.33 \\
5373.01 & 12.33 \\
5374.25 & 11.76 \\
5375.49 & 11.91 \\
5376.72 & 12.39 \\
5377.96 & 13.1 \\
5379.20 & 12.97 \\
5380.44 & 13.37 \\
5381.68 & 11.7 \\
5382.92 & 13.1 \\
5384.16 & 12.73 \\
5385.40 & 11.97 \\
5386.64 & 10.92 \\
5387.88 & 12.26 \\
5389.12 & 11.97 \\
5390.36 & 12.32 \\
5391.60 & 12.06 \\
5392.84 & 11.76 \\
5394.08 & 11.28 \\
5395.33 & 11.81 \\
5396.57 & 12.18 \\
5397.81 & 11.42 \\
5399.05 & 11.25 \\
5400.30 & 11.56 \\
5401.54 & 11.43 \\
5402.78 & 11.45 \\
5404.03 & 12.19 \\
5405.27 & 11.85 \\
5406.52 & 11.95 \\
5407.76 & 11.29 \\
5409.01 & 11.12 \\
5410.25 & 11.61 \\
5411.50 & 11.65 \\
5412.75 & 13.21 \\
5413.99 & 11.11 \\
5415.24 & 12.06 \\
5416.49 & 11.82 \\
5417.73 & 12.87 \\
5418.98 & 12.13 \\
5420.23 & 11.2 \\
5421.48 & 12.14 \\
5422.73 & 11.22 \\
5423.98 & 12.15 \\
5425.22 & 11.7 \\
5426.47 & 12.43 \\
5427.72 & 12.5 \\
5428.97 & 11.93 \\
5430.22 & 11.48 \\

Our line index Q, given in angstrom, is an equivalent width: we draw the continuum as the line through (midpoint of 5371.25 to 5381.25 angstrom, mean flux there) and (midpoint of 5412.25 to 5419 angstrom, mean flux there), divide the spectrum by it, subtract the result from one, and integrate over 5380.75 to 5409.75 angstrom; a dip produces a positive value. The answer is 1.2 angstrom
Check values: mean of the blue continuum 12.5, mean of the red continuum 12.2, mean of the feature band 11.8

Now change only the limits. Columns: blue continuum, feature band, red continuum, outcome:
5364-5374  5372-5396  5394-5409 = -1.1 angstrom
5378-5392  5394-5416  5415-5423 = 0.7 angstrom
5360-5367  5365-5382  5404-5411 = 0.6 angstrom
